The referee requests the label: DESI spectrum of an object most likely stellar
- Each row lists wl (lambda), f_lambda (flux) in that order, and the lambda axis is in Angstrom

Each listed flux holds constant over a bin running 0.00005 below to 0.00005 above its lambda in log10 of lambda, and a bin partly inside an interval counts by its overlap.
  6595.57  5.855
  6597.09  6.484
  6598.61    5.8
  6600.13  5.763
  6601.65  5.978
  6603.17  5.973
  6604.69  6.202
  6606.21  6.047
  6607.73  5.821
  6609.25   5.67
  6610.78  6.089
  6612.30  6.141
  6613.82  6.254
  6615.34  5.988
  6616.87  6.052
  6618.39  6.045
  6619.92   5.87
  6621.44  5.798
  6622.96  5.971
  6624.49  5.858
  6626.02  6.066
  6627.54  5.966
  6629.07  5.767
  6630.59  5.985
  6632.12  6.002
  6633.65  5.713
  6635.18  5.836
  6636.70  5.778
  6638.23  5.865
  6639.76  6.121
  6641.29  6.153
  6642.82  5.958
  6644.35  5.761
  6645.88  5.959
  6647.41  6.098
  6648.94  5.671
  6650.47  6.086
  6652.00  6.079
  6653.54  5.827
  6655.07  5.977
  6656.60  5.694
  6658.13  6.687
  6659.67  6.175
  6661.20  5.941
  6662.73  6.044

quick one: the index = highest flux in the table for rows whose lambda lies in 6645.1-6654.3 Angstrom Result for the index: 6.098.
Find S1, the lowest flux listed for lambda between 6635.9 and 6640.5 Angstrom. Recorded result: 5.778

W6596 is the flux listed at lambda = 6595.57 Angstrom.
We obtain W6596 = 5.855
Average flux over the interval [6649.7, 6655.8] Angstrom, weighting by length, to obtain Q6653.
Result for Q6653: 5.99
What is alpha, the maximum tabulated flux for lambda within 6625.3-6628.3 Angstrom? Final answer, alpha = 6.066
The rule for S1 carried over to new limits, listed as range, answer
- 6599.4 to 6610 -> 5.67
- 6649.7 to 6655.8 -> 5.827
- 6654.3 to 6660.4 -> 5.694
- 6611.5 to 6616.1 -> 5.988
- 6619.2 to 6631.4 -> 5.767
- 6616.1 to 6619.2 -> 6.045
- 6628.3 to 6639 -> 5.713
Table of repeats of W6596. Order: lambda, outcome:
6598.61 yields 5.8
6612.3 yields 6.141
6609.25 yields 5.67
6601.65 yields 5.978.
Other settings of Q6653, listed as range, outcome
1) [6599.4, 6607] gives 6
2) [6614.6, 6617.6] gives 6.01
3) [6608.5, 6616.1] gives 6.03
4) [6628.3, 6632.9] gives 5.91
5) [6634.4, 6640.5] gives 5.9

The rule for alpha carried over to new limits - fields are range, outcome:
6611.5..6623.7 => 6.254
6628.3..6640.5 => 6.121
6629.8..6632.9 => 6.002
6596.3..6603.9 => 6.484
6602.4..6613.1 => 6.202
